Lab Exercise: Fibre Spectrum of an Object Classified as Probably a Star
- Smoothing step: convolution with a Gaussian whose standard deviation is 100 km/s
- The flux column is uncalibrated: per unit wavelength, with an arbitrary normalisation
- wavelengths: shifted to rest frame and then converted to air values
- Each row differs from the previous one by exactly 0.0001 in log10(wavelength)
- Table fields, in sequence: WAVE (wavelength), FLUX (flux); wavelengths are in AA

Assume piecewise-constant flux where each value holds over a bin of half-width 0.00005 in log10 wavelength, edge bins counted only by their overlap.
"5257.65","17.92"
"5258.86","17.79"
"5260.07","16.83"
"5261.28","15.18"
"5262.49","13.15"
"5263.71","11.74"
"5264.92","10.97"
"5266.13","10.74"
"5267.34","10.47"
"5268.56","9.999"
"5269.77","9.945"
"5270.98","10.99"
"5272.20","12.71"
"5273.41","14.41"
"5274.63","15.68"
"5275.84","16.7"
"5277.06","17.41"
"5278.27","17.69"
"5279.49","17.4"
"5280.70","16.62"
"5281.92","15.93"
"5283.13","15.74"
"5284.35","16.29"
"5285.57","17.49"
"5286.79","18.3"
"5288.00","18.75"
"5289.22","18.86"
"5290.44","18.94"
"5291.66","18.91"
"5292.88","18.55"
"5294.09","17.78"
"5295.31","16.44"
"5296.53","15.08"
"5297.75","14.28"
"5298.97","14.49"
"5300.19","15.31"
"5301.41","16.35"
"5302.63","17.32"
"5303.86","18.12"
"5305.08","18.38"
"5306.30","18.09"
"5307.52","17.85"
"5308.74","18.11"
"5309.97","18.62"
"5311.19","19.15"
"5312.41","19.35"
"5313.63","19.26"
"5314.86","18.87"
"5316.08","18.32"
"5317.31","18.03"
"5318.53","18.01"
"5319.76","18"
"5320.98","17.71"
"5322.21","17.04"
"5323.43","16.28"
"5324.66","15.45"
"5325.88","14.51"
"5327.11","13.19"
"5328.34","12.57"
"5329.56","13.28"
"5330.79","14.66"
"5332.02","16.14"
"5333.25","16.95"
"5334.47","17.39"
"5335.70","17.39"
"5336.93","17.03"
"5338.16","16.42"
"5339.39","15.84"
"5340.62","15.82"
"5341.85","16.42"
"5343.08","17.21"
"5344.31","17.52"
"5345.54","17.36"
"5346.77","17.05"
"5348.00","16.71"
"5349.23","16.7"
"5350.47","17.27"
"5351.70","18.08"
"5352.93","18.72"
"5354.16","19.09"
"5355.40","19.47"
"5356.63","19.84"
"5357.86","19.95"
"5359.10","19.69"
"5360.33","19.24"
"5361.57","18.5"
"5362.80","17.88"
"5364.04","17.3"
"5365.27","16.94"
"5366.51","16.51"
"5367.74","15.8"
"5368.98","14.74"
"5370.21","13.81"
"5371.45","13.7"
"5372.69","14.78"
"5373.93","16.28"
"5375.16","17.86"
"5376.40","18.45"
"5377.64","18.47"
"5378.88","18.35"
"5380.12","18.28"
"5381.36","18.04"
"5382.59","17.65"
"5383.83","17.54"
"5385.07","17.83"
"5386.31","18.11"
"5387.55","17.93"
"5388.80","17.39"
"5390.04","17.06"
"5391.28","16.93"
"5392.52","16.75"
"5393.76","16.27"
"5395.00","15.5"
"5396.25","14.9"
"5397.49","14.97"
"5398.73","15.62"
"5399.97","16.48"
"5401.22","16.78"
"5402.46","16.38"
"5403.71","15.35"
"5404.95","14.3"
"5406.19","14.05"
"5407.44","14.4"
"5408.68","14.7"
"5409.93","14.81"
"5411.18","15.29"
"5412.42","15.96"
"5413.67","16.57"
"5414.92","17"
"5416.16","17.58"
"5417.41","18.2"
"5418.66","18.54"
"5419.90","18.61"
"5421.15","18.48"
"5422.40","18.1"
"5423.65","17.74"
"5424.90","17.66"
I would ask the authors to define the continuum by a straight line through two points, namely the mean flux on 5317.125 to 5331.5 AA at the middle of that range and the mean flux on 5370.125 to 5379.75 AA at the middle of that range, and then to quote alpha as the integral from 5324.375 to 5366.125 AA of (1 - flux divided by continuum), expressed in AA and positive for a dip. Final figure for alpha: -2.4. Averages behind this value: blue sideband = 15.7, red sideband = 16.6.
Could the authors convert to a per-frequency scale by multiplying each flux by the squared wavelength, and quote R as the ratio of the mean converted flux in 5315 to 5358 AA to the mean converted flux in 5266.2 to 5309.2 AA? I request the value 1.07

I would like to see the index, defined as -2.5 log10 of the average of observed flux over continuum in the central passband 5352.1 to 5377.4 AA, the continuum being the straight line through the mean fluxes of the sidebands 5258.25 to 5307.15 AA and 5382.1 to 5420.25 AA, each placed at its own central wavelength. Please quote -0.082 mag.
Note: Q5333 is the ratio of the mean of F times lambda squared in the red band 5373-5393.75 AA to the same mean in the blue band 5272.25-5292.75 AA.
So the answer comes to 1.1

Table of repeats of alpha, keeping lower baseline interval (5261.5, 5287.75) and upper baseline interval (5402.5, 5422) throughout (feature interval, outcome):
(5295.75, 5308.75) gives -1.62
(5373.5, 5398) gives -2.05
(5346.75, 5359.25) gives -2.40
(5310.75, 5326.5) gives -2.83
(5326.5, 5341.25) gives -0.35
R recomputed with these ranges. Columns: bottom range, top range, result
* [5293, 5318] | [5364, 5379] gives 0.95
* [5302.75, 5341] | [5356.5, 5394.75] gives 1.04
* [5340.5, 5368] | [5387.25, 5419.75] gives 0.92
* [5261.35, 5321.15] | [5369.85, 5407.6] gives 1.05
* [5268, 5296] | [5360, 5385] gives 1.09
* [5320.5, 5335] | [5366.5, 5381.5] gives 1.09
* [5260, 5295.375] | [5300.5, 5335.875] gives 1.13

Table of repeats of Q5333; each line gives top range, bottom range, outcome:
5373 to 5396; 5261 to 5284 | 1.31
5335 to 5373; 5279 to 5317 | 1.00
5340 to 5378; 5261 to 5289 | 1.22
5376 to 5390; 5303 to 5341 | 1.08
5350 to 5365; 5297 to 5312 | 1.11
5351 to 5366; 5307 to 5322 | 1.03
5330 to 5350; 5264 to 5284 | 1.22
